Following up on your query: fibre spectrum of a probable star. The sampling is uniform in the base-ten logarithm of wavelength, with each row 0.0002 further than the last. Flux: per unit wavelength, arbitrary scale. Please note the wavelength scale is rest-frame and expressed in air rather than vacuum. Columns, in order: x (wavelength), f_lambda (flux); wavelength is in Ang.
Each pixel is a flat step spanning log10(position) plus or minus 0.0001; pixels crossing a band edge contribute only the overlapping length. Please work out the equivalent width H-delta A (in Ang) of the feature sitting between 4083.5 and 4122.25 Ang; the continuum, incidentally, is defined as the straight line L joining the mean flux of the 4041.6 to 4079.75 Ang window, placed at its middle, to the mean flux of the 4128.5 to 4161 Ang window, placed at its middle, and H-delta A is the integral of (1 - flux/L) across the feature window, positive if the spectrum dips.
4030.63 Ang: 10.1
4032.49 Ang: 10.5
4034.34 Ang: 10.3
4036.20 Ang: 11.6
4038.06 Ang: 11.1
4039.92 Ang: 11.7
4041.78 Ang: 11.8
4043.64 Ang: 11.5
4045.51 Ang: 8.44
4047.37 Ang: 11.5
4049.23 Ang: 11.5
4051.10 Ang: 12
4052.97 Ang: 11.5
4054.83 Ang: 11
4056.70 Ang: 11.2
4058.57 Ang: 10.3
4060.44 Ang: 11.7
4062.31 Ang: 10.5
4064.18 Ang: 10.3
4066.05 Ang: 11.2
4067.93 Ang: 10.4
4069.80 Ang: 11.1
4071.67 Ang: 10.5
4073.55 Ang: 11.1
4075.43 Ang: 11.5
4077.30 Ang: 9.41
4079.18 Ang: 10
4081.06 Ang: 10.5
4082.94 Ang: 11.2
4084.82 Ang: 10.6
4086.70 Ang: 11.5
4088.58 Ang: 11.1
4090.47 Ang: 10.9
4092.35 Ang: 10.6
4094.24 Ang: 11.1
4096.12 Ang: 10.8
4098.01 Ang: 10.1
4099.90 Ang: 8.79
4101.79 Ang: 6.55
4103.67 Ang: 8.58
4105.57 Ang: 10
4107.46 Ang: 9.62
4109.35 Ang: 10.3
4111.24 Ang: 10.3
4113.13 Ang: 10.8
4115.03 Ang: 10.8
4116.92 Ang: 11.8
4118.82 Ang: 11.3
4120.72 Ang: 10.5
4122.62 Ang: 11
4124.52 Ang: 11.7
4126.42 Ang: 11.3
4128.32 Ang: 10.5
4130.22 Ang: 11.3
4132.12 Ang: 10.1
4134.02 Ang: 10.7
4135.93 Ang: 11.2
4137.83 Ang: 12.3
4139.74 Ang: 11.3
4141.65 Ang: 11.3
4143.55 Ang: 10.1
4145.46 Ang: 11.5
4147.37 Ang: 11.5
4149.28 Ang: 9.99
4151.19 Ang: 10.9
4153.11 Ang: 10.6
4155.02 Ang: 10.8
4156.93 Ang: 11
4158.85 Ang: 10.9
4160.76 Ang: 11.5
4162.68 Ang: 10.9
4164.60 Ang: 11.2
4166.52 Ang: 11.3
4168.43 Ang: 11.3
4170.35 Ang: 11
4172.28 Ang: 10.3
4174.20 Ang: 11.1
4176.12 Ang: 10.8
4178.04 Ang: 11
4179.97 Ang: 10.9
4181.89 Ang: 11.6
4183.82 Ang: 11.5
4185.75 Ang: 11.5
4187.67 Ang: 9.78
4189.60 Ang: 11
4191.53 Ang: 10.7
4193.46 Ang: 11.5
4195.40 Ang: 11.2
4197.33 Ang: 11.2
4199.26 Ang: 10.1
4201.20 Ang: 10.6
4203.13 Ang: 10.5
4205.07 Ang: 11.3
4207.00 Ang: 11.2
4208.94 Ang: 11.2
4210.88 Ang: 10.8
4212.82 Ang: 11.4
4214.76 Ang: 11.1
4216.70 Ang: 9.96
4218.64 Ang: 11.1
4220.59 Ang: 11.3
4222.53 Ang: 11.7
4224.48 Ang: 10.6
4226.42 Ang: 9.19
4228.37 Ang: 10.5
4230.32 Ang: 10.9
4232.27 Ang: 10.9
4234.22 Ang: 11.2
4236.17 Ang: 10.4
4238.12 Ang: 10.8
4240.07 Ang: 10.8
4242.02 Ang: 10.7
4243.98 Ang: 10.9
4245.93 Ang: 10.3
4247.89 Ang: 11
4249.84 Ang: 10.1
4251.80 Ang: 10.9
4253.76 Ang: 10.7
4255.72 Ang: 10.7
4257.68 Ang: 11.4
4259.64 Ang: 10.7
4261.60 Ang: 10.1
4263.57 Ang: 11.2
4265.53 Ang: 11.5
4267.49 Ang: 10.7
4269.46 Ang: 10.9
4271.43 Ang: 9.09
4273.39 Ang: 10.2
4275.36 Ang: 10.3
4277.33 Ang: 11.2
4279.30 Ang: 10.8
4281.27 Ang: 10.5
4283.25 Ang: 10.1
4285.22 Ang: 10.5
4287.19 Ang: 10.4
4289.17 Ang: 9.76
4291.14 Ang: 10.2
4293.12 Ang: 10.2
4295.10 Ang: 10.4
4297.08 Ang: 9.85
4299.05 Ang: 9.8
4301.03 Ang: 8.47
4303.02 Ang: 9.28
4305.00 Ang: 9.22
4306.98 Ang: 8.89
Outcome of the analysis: 2.1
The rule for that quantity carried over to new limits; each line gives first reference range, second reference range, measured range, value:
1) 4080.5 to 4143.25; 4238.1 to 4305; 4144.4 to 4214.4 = -3.1 Ang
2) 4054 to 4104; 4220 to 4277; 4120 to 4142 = -1.2 Ang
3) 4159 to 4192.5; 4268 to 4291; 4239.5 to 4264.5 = -0.5 Ang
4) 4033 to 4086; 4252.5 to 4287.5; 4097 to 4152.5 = 1.3 Ang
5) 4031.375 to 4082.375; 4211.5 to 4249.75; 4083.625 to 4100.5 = 0.3 Ang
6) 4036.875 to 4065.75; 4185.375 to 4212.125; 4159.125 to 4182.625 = -0.3 Ang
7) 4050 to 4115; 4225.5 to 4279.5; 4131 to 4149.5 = -0.9 Ang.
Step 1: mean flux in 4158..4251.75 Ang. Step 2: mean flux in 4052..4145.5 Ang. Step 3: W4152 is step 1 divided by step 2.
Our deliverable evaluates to 1.0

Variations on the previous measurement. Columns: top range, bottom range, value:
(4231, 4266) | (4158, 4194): 0.98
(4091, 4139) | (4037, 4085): 0.96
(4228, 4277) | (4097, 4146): 1.02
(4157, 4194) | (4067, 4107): 1.07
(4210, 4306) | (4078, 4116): 1.03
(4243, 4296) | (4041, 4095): 0.97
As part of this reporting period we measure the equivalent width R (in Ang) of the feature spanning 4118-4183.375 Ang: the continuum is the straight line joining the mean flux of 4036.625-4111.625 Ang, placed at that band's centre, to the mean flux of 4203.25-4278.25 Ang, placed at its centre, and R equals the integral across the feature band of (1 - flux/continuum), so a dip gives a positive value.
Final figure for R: -2.1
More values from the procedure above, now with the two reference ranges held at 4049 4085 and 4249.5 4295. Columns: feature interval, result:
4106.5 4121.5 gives 0.2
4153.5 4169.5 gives -0.6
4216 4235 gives -0.2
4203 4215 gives -0.5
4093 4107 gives 1.8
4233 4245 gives -0.2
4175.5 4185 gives -0.4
